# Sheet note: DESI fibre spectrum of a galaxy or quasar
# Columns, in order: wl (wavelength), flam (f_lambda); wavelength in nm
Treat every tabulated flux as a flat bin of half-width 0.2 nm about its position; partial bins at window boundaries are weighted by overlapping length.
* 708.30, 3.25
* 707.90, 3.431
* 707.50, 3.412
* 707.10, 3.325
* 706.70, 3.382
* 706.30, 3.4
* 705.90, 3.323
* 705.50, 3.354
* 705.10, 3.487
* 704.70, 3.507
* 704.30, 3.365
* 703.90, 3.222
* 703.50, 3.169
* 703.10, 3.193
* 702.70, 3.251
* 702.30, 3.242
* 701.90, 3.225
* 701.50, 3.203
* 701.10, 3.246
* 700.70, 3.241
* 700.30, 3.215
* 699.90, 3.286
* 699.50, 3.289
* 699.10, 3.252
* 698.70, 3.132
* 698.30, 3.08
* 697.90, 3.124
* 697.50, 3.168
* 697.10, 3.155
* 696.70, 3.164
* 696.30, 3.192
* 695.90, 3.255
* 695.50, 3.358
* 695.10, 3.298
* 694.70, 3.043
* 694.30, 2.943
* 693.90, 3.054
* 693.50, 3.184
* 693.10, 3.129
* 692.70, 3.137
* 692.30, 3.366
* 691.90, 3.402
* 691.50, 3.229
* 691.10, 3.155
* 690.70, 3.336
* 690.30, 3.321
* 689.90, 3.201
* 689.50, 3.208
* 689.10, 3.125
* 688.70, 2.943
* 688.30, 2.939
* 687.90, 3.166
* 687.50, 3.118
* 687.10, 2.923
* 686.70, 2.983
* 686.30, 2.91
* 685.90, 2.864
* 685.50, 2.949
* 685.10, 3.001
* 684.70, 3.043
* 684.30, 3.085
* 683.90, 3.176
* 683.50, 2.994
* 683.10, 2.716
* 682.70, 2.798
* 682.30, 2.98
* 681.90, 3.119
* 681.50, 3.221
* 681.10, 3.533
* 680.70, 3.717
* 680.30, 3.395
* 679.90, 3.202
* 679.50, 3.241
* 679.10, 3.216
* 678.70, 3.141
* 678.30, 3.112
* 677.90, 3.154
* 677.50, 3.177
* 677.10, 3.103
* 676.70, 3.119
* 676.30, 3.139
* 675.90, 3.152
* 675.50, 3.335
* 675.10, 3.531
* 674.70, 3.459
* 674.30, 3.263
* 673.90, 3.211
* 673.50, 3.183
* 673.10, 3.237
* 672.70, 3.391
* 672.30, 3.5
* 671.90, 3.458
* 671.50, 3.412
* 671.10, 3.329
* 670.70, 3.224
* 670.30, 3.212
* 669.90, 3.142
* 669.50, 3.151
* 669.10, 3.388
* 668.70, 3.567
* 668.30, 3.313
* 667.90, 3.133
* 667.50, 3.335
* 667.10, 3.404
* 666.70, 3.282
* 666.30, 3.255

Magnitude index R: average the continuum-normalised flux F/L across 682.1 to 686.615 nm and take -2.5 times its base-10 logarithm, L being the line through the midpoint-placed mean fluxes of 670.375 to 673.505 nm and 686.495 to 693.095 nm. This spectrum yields 0.09 mag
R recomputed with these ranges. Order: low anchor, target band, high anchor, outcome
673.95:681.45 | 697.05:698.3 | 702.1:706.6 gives 0.06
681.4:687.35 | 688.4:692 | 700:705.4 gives -0.04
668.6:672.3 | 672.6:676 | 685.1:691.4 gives -0.01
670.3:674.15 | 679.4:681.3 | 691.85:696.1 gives -0.05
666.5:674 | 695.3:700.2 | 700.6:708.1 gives 0.04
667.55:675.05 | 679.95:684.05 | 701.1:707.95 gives 0.05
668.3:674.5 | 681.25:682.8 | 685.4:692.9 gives 0.05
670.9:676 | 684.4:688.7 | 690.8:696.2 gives 0.09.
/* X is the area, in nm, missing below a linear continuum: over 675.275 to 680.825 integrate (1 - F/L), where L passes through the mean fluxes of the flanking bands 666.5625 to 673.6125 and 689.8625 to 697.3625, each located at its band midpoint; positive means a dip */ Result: 0.09 nm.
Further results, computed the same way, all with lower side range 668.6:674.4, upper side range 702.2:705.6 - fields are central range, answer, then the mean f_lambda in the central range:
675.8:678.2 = 0.12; 3.14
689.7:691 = 0.01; 3.28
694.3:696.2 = 0.06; 3.2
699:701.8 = 0.05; 3.25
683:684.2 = 0.11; 2.99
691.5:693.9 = 0.06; 3.23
